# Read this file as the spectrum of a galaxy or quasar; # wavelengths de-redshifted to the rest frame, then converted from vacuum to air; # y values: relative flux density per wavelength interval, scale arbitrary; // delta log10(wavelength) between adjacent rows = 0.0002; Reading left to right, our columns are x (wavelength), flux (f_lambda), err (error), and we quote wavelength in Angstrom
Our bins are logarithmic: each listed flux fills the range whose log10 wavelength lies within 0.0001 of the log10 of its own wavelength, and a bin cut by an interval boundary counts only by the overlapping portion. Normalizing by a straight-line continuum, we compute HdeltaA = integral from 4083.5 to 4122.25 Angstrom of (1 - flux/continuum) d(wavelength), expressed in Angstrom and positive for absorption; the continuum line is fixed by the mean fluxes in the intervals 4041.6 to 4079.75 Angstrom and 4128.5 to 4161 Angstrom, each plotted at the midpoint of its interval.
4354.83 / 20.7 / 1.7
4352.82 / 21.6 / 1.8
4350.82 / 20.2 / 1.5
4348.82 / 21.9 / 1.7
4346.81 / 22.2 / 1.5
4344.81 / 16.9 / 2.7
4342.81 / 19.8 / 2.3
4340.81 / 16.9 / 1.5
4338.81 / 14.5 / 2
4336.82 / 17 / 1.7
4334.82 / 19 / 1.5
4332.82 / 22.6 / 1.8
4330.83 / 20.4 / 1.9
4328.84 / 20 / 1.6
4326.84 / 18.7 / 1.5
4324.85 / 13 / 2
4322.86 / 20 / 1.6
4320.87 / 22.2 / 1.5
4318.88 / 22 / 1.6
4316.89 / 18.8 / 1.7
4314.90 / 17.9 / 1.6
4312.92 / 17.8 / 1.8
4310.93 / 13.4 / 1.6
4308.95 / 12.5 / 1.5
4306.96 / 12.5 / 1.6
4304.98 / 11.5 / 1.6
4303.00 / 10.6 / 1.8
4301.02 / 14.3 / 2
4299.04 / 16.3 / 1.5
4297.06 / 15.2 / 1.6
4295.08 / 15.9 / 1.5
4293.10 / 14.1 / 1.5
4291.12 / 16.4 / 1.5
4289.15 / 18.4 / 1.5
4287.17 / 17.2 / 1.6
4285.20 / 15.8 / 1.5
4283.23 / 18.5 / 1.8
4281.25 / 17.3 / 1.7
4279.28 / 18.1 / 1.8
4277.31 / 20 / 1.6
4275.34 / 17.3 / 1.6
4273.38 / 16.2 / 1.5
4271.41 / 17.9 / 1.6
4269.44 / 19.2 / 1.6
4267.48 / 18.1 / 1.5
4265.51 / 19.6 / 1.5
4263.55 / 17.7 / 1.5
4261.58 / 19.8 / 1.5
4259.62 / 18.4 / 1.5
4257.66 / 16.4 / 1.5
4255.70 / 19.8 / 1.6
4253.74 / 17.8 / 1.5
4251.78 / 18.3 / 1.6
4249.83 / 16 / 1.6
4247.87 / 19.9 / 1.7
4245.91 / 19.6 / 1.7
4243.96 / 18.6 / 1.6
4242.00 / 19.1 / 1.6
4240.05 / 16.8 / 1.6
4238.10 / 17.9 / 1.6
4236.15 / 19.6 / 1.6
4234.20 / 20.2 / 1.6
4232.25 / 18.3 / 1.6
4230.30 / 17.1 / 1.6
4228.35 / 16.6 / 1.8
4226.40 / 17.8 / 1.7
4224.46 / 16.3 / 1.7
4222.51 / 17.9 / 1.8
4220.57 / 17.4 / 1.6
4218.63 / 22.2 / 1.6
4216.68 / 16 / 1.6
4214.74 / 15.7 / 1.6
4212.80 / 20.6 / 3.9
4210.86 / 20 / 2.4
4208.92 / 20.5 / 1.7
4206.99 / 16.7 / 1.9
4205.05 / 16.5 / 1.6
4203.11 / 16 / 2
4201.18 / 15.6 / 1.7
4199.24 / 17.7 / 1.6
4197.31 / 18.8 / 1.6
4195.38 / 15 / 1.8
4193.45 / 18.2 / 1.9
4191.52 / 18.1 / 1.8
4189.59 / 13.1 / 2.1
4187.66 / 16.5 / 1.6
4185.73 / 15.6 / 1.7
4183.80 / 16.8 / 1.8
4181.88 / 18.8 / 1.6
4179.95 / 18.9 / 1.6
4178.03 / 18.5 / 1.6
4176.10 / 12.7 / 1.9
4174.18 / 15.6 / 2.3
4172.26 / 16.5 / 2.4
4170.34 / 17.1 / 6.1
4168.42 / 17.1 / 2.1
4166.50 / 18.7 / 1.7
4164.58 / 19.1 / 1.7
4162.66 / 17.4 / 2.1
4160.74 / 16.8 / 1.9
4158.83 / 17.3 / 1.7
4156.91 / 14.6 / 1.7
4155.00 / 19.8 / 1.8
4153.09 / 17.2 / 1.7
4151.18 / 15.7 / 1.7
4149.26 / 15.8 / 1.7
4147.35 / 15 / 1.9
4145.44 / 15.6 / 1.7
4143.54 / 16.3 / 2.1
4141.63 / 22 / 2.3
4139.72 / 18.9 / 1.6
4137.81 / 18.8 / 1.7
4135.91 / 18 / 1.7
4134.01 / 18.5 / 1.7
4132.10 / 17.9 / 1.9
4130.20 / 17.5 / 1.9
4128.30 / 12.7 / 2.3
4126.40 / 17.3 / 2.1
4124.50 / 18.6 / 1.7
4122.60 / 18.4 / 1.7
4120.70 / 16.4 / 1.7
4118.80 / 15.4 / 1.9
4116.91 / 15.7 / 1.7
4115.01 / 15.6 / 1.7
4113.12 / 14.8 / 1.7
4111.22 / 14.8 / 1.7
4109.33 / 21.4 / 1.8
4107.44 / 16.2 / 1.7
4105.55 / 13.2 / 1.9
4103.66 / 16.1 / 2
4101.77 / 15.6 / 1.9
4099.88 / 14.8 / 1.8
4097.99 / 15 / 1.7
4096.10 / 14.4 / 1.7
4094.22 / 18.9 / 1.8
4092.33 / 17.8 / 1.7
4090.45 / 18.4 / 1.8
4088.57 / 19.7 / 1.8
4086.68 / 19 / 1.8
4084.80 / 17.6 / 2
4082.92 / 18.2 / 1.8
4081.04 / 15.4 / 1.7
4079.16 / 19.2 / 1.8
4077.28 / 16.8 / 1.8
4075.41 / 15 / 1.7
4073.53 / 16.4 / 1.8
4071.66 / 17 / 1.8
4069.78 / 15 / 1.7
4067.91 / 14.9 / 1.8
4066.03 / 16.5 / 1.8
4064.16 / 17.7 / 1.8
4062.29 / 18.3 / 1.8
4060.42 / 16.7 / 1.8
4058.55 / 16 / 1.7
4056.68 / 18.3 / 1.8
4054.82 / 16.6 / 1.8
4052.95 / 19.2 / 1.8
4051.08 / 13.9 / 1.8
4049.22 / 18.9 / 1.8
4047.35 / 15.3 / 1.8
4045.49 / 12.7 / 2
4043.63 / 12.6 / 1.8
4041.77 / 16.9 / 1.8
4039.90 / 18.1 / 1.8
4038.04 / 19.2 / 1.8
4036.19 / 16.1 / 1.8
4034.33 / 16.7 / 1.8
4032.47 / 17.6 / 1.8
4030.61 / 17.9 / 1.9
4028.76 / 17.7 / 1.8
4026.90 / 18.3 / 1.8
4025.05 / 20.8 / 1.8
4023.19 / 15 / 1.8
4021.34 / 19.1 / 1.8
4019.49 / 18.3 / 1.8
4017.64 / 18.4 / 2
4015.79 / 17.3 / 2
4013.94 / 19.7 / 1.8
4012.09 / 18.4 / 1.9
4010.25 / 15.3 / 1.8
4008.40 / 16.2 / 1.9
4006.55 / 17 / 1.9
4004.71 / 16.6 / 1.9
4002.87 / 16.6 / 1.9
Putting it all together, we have 0.5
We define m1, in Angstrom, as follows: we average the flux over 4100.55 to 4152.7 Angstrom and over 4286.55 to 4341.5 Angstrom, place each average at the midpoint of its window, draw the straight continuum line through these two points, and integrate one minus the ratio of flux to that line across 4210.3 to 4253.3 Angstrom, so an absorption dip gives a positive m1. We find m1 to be -3.8 Angstrom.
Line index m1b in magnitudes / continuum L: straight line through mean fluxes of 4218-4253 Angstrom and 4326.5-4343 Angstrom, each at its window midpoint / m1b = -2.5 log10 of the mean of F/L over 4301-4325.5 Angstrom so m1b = 0.17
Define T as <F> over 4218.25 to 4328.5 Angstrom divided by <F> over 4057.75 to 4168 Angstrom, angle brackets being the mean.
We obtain 1.03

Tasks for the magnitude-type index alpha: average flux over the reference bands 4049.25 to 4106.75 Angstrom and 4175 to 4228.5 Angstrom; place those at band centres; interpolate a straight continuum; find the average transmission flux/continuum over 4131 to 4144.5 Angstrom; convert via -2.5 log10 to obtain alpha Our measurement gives -0.10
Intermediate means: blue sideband 16.8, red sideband 17.3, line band 18.6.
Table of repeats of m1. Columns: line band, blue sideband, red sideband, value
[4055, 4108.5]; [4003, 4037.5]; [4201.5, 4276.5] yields 3.0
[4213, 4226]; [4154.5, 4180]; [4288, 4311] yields -1.5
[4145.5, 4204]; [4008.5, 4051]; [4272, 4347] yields 1.2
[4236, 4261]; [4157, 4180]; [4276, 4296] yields -1.8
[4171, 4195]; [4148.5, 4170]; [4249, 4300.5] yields 1.0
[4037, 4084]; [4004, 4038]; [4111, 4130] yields 1.1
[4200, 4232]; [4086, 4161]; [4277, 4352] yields -1.1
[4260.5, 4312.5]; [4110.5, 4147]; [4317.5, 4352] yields 6.7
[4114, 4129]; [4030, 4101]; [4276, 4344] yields 0.5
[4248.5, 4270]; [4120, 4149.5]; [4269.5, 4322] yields -2.0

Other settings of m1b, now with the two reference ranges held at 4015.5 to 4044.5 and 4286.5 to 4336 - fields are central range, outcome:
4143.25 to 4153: 0.095 mag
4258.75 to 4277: -0.085 mag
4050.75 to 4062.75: 0.022 mag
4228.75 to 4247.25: -0.094 mag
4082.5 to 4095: -0.070 mag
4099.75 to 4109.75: 0.082 mag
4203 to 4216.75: -0.056 mag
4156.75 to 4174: -0.002 mag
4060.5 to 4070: 0.052 mag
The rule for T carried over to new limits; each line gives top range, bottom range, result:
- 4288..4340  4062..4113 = 1.00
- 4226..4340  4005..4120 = 1.04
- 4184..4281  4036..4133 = 1.08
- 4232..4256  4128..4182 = 1.08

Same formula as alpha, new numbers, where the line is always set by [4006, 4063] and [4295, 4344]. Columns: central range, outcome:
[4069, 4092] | -0.01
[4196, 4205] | 0.01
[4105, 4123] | 0.06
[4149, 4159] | 0.02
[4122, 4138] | -0.02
